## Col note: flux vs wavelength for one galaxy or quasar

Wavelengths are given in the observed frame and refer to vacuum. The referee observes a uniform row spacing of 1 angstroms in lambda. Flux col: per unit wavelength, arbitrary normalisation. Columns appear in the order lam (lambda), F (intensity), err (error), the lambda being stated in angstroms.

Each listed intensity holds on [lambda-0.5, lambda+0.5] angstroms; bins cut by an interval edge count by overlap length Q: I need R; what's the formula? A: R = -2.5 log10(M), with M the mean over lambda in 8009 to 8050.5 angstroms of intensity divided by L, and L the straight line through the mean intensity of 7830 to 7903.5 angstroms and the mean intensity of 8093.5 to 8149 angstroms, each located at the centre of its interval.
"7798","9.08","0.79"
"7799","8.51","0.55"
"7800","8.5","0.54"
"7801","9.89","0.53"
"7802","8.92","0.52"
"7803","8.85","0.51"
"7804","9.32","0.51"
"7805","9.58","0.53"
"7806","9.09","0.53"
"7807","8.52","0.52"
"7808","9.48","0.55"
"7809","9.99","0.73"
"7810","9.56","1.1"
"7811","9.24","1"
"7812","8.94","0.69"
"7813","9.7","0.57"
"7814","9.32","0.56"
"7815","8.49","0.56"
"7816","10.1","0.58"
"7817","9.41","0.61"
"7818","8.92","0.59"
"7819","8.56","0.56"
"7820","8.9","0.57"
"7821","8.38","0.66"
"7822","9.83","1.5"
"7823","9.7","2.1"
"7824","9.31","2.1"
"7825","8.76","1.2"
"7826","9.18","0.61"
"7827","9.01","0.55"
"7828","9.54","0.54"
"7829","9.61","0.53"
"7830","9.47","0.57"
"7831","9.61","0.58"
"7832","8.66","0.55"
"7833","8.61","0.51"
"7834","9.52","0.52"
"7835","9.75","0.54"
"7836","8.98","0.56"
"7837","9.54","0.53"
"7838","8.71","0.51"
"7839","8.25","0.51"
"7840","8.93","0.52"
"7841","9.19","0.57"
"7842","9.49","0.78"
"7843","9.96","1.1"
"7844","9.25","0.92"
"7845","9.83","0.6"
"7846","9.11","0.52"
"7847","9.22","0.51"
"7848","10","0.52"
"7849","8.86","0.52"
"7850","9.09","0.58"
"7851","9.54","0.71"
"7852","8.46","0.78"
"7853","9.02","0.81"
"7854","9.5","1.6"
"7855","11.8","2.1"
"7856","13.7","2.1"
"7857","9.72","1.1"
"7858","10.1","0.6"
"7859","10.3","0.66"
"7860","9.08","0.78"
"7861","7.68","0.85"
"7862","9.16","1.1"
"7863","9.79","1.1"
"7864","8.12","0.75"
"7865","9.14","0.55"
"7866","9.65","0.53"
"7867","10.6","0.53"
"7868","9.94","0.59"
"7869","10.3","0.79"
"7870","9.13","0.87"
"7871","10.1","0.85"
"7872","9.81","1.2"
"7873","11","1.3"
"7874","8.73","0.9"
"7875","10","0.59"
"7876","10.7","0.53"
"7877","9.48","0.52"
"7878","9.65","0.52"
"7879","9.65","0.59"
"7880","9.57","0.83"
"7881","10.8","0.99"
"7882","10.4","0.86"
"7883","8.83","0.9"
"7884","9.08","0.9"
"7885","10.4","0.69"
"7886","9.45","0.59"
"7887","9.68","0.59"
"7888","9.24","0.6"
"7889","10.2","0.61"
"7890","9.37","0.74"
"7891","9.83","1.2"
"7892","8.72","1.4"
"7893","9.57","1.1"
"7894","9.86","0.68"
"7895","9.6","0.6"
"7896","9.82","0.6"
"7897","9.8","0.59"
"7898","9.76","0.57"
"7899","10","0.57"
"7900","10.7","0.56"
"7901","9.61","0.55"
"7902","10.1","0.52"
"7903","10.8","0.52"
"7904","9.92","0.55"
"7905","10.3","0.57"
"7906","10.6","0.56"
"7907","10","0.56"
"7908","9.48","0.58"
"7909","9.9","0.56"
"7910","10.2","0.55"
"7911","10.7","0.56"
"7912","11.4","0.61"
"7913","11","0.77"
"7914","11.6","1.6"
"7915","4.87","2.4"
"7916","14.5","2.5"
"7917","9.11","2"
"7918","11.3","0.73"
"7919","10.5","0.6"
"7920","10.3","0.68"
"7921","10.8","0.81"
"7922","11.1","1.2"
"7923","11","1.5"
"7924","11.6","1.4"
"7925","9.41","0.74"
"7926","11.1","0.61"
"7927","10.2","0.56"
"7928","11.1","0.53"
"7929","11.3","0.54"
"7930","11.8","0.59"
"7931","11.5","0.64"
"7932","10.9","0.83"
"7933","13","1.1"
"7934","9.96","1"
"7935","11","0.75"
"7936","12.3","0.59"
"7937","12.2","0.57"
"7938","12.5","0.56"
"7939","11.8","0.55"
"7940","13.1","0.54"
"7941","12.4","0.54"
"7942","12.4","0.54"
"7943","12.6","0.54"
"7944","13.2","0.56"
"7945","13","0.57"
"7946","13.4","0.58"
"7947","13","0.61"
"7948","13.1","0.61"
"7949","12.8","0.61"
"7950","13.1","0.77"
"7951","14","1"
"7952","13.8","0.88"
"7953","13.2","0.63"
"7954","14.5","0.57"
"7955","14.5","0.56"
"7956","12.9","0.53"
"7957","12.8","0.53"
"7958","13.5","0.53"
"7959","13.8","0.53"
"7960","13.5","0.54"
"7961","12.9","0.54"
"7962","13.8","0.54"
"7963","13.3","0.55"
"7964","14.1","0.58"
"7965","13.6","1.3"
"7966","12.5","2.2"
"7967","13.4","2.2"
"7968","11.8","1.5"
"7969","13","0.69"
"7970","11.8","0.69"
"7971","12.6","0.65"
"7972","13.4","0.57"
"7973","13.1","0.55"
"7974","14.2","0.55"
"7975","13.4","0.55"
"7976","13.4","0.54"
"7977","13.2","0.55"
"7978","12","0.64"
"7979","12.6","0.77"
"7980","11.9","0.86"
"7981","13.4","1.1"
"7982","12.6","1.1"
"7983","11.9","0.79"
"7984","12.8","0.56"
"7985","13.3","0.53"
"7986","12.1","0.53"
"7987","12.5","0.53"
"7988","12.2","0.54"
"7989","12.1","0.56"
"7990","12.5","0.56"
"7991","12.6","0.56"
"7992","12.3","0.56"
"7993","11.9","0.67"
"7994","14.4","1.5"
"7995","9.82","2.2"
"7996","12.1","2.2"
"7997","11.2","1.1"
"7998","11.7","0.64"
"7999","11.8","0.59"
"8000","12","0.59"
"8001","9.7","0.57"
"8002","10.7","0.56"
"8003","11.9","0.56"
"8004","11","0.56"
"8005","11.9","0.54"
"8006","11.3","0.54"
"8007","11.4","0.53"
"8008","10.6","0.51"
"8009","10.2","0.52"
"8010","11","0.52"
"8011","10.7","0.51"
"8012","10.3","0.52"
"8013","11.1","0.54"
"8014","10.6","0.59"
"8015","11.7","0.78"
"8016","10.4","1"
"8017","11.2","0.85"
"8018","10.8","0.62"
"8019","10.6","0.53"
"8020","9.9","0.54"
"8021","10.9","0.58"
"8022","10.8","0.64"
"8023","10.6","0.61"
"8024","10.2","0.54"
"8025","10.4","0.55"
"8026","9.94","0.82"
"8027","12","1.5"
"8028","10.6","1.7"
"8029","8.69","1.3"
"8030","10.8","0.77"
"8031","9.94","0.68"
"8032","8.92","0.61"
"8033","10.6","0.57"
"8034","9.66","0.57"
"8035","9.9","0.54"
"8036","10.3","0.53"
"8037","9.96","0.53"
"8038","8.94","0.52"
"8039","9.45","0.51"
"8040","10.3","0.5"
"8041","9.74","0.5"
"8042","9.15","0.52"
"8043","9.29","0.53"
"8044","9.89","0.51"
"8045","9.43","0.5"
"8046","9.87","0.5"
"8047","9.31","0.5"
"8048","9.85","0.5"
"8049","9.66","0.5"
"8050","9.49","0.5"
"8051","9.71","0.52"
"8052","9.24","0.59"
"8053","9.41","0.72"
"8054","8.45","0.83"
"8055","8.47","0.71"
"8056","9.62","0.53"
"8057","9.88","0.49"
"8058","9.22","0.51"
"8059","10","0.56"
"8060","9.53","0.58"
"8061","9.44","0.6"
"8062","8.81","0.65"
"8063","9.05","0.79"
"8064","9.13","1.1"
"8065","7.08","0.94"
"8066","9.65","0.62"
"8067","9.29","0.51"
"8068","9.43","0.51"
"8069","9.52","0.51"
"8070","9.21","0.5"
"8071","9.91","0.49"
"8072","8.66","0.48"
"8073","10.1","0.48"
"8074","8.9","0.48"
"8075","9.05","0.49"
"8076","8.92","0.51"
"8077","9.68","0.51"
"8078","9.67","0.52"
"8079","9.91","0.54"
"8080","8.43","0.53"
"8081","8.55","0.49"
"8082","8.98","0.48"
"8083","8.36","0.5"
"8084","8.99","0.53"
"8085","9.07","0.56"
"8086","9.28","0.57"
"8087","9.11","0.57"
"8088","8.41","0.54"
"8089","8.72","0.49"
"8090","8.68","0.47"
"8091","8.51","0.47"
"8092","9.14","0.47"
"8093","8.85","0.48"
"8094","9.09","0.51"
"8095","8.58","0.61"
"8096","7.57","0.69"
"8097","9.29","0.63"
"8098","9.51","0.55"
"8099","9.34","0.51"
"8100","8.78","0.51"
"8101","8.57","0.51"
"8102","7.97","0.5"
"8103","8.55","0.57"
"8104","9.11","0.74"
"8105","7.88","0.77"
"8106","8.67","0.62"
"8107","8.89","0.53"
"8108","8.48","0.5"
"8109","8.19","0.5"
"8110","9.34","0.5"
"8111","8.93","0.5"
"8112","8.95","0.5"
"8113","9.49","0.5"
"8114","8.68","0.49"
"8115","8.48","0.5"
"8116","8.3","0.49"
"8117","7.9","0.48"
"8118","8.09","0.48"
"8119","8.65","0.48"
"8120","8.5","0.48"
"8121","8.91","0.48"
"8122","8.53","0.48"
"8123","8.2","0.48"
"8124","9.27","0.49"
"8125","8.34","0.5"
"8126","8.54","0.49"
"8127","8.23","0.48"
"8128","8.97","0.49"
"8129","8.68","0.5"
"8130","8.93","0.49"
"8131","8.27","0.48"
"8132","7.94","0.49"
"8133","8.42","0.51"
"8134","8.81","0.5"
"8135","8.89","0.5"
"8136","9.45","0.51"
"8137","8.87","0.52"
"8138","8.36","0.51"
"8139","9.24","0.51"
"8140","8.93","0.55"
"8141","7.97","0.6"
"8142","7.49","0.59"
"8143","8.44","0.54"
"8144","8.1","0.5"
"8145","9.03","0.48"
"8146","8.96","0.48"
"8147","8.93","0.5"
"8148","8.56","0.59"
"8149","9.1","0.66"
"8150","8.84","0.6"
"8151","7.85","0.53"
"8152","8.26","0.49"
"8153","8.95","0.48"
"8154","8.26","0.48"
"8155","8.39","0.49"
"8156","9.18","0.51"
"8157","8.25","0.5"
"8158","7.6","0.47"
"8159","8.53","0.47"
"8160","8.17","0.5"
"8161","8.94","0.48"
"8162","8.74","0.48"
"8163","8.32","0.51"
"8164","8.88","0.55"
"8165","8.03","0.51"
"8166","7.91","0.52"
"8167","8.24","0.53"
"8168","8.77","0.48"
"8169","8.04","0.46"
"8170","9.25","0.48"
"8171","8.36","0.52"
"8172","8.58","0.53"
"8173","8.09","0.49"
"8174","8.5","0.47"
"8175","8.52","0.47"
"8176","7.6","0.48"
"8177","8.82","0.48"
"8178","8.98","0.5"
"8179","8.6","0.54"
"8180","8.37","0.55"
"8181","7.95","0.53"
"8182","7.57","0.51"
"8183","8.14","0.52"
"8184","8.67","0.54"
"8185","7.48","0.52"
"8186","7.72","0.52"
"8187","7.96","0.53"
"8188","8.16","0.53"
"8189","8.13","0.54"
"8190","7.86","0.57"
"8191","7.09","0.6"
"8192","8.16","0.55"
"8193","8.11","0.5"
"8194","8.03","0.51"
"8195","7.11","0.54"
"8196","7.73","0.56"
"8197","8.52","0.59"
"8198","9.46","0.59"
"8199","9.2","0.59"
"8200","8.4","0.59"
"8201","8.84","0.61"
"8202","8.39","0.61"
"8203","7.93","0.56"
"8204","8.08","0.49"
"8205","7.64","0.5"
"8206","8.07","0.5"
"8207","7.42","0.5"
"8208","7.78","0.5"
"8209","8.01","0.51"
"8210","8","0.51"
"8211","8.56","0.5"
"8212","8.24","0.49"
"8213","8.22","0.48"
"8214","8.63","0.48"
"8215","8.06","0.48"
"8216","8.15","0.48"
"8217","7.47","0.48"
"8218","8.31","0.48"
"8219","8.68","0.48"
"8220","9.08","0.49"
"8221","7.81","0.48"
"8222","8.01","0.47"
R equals -0.132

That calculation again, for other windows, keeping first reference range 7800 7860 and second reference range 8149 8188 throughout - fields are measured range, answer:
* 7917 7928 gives -0.173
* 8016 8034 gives -0.181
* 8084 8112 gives -0.025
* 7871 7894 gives -0.060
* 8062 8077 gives -0.059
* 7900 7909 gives -0.109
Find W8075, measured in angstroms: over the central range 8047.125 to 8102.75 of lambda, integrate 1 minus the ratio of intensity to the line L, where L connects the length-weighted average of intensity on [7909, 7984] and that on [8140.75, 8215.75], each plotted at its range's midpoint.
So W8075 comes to 5.3 angstroms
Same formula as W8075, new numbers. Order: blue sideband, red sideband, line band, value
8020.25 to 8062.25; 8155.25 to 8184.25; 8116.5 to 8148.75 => 0.8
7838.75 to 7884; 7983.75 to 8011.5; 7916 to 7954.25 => -4.2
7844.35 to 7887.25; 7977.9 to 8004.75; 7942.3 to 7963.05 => -3.7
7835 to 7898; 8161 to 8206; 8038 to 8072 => -2.1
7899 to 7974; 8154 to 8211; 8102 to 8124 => 1.6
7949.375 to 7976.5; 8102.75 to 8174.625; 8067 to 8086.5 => 2.0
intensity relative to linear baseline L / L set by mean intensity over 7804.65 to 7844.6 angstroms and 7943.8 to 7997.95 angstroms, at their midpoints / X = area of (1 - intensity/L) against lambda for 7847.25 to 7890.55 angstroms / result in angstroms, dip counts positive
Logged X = 2.5 angstroms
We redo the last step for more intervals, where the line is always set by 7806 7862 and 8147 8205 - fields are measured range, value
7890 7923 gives -3.7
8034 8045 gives -1.2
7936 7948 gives -4.9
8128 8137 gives -0.3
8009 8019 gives -2.3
